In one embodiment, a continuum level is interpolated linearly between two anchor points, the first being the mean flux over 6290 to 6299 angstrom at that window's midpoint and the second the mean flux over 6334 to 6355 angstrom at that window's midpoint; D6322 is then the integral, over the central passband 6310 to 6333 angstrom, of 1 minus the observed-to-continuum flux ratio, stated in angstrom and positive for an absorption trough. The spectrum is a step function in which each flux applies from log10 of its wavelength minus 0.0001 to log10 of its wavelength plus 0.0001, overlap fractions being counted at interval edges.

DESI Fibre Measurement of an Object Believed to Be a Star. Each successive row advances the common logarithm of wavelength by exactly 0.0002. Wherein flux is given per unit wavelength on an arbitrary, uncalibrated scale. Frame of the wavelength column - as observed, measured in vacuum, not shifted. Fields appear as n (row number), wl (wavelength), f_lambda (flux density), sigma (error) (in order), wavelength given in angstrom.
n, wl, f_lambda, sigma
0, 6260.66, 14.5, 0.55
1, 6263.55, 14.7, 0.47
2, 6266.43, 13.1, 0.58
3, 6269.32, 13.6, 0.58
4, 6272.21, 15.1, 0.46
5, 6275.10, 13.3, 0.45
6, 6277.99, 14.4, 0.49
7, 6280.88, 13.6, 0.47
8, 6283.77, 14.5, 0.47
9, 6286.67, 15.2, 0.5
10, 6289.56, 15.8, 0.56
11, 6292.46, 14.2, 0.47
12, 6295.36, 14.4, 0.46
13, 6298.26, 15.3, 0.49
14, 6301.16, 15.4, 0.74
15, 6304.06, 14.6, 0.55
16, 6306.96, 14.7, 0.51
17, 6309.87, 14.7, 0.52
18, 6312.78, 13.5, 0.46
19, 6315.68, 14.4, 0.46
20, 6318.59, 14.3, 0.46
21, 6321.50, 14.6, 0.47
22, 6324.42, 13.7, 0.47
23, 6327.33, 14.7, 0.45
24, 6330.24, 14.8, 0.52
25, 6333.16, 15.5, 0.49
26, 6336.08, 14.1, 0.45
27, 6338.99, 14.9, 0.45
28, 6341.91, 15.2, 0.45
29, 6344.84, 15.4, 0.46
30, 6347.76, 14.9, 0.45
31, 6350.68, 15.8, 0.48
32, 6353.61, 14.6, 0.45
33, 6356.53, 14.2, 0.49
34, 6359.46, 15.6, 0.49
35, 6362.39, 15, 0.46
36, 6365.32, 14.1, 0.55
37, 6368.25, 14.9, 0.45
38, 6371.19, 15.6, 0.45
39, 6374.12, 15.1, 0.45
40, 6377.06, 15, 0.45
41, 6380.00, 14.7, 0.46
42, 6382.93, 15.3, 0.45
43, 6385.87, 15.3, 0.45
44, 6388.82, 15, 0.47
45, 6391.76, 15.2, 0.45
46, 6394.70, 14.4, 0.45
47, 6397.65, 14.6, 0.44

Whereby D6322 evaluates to 0.75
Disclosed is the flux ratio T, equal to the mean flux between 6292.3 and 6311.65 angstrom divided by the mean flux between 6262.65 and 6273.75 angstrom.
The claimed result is 1.05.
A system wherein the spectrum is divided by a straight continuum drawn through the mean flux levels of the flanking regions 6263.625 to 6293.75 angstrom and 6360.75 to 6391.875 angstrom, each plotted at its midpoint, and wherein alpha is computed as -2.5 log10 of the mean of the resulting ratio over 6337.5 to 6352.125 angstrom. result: -0.03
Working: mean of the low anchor 14.3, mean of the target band 15.2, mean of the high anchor 15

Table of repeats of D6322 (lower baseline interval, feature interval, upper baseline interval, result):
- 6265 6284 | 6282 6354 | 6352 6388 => -1.9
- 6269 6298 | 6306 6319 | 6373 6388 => 0.3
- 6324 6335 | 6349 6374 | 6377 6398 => -0.2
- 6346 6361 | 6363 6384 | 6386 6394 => 0.1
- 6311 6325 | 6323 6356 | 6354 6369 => -1.0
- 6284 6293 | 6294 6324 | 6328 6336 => 0.9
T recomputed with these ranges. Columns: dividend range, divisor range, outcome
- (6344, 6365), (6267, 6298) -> 1.04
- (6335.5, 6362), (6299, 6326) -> 1.04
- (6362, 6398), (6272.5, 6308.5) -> 1.02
